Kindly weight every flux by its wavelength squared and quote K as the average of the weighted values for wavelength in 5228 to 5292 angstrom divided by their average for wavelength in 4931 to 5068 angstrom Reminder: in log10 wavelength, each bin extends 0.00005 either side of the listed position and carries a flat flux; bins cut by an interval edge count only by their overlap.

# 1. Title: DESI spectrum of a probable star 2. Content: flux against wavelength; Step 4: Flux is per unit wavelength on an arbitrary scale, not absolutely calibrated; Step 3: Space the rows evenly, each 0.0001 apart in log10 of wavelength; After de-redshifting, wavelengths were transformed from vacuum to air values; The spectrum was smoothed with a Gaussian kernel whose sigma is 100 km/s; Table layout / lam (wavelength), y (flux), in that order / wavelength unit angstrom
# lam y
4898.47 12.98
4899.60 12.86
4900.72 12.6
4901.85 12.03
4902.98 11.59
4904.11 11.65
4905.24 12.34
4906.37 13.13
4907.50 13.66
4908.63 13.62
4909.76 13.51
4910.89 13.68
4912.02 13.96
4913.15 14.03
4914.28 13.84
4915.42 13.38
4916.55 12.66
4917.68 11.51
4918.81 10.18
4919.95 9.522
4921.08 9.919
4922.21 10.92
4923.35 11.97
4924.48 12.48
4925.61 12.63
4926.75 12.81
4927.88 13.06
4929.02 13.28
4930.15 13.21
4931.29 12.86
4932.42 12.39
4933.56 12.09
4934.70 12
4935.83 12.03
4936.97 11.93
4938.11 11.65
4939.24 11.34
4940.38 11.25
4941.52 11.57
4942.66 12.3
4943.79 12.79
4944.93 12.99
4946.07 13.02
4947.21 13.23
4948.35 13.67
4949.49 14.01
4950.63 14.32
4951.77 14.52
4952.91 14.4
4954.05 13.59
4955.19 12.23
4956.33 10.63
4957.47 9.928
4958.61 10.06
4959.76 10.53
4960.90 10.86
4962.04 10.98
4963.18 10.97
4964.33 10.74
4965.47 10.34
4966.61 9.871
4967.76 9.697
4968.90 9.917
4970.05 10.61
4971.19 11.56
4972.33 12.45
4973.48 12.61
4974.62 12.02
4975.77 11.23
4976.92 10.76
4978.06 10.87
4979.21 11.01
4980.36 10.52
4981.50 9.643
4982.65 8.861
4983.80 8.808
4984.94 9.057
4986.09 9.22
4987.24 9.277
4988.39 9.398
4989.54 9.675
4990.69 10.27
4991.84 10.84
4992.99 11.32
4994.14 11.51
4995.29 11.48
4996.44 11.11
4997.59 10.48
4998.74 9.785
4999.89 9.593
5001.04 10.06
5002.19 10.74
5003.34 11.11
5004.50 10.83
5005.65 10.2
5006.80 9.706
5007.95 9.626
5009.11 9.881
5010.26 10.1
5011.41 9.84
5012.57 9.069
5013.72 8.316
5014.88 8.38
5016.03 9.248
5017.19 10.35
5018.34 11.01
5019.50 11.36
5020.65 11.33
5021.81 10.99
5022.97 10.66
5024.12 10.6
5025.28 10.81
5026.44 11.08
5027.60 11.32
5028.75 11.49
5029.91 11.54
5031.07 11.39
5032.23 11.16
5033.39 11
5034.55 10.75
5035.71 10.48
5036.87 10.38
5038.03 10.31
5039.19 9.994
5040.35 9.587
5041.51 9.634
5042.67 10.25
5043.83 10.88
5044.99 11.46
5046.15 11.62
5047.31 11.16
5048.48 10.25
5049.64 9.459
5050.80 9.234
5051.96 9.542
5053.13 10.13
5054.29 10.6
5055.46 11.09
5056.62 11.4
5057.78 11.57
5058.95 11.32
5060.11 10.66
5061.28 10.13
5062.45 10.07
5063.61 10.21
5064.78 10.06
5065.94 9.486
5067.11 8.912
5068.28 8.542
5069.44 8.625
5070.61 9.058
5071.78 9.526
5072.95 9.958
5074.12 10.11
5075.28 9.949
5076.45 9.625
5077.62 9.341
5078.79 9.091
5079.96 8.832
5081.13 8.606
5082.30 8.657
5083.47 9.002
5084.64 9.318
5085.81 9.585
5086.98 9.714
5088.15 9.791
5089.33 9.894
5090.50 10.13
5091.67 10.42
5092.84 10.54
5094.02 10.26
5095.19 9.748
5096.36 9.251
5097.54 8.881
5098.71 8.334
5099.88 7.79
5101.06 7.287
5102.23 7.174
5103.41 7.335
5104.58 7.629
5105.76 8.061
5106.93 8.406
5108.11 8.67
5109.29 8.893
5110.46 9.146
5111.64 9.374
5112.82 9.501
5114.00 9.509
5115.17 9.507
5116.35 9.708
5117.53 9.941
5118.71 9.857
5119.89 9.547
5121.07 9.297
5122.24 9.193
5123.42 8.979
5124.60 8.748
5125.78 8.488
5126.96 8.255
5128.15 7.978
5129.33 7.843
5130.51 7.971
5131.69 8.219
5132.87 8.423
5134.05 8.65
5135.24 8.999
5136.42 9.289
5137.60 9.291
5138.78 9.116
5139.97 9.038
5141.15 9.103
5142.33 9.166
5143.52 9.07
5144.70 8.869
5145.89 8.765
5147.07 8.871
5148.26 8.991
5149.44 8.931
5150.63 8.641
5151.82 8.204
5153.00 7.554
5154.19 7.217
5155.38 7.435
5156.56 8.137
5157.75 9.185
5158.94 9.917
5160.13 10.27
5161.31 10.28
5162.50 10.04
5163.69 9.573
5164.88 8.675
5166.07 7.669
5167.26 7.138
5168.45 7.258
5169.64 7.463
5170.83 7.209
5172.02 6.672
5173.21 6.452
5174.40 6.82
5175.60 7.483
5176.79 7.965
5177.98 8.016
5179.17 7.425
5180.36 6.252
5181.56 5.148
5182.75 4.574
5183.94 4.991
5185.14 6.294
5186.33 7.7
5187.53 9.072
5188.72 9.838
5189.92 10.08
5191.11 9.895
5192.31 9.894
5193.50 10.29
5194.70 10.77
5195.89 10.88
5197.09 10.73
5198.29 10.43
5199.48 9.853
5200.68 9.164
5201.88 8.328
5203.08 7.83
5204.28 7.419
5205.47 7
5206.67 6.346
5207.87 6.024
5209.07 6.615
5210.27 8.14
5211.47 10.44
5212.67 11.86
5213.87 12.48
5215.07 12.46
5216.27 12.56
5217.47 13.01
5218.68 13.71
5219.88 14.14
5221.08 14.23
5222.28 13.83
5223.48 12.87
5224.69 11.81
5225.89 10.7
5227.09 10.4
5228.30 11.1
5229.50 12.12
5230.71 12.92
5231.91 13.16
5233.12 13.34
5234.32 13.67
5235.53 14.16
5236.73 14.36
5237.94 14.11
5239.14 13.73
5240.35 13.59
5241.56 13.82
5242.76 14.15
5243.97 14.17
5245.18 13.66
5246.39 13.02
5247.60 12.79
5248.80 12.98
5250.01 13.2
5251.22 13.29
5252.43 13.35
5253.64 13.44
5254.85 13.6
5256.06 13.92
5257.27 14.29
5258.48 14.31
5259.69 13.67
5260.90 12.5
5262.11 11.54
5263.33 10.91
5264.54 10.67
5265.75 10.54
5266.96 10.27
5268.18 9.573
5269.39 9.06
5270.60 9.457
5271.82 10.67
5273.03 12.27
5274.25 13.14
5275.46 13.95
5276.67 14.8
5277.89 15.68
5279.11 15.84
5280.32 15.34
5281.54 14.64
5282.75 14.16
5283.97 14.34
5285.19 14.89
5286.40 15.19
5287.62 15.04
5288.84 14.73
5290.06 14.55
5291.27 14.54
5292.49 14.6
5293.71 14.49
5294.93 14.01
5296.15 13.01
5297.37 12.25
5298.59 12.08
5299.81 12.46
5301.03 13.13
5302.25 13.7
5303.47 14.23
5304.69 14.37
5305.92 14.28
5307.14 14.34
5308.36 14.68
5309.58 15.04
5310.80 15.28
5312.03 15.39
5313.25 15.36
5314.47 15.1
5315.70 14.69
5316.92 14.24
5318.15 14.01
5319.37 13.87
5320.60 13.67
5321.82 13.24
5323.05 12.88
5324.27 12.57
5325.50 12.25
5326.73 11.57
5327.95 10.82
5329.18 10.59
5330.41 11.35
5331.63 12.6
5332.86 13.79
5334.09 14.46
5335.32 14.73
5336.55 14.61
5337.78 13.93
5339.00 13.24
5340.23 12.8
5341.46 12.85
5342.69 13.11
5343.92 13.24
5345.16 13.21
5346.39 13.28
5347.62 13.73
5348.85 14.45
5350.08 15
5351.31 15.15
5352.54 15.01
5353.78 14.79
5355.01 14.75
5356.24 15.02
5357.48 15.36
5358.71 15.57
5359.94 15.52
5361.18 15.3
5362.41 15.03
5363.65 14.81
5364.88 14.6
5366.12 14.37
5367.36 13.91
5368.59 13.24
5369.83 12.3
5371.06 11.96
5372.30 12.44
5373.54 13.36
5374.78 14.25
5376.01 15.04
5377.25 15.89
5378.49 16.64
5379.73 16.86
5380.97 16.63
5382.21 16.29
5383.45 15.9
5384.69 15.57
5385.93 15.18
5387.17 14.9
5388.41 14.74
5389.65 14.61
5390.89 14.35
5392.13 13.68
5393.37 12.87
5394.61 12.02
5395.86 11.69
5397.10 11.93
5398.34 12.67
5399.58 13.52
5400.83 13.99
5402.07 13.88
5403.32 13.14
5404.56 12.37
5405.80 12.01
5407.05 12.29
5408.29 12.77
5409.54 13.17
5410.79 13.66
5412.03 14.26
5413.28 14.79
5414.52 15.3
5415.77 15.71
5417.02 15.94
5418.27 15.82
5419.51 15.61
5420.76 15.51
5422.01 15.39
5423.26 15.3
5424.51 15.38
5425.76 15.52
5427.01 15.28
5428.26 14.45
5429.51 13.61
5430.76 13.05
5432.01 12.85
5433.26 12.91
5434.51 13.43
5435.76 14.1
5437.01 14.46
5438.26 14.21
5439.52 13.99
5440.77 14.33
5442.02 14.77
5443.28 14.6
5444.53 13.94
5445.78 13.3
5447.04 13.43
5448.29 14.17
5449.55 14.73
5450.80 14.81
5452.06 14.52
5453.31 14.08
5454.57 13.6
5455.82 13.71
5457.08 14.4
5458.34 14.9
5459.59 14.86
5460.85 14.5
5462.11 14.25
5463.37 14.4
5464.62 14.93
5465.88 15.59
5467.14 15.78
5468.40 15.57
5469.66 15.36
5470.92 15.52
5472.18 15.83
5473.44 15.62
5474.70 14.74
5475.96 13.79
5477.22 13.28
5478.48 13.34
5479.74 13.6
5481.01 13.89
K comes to 1.35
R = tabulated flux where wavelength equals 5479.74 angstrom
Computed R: 13.6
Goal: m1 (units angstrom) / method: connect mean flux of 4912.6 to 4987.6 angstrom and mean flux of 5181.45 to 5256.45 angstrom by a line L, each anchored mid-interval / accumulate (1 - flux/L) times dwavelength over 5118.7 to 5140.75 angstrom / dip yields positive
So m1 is 5.0 angstrom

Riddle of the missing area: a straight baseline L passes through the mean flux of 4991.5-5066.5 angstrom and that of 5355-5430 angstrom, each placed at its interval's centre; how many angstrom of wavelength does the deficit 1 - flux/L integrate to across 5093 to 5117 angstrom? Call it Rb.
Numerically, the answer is 5.4 angstrom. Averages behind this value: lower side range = 10.5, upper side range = 14.4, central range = 8.76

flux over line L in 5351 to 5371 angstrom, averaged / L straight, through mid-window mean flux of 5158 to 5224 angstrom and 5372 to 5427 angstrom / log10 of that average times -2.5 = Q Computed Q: -0.09 mag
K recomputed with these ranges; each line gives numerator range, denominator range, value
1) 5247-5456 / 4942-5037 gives 1.47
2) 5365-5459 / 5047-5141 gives 1.72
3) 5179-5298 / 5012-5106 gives 1.28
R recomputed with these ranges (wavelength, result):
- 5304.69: 14.37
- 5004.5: 10.83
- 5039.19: 9.994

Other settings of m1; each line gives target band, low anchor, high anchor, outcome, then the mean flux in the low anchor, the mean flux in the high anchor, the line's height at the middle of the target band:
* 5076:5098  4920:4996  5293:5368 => 5.0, 11.5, 13.9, 12.3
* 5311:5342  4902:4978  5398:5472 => 1.0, 12.1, 14.3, 13.8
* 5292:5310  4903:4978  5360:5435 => 0.0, 12.1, 14.2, 13.8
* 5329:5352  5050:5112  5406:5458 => -0.9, 9.41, 14.3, 13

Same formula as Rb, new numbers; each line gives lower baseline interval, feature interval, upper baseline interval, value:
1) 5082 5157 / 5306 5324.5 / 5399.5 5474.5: -3.1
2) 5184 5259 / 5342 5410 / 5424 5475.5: -3.1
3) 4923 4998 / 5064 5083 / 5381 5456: 4.5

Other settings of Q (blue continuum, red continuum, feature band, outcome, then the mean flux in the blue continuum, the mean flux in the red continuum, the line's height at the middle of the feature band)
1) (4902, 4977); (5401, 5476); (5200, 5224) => 0.27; 12.1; 14.4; 13.4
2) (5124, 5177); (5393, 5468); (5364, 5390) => -0.13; 8.43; 14.1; 13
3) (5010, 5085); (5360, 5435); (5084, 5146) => 0.21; 10.2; 14.2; 10.9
